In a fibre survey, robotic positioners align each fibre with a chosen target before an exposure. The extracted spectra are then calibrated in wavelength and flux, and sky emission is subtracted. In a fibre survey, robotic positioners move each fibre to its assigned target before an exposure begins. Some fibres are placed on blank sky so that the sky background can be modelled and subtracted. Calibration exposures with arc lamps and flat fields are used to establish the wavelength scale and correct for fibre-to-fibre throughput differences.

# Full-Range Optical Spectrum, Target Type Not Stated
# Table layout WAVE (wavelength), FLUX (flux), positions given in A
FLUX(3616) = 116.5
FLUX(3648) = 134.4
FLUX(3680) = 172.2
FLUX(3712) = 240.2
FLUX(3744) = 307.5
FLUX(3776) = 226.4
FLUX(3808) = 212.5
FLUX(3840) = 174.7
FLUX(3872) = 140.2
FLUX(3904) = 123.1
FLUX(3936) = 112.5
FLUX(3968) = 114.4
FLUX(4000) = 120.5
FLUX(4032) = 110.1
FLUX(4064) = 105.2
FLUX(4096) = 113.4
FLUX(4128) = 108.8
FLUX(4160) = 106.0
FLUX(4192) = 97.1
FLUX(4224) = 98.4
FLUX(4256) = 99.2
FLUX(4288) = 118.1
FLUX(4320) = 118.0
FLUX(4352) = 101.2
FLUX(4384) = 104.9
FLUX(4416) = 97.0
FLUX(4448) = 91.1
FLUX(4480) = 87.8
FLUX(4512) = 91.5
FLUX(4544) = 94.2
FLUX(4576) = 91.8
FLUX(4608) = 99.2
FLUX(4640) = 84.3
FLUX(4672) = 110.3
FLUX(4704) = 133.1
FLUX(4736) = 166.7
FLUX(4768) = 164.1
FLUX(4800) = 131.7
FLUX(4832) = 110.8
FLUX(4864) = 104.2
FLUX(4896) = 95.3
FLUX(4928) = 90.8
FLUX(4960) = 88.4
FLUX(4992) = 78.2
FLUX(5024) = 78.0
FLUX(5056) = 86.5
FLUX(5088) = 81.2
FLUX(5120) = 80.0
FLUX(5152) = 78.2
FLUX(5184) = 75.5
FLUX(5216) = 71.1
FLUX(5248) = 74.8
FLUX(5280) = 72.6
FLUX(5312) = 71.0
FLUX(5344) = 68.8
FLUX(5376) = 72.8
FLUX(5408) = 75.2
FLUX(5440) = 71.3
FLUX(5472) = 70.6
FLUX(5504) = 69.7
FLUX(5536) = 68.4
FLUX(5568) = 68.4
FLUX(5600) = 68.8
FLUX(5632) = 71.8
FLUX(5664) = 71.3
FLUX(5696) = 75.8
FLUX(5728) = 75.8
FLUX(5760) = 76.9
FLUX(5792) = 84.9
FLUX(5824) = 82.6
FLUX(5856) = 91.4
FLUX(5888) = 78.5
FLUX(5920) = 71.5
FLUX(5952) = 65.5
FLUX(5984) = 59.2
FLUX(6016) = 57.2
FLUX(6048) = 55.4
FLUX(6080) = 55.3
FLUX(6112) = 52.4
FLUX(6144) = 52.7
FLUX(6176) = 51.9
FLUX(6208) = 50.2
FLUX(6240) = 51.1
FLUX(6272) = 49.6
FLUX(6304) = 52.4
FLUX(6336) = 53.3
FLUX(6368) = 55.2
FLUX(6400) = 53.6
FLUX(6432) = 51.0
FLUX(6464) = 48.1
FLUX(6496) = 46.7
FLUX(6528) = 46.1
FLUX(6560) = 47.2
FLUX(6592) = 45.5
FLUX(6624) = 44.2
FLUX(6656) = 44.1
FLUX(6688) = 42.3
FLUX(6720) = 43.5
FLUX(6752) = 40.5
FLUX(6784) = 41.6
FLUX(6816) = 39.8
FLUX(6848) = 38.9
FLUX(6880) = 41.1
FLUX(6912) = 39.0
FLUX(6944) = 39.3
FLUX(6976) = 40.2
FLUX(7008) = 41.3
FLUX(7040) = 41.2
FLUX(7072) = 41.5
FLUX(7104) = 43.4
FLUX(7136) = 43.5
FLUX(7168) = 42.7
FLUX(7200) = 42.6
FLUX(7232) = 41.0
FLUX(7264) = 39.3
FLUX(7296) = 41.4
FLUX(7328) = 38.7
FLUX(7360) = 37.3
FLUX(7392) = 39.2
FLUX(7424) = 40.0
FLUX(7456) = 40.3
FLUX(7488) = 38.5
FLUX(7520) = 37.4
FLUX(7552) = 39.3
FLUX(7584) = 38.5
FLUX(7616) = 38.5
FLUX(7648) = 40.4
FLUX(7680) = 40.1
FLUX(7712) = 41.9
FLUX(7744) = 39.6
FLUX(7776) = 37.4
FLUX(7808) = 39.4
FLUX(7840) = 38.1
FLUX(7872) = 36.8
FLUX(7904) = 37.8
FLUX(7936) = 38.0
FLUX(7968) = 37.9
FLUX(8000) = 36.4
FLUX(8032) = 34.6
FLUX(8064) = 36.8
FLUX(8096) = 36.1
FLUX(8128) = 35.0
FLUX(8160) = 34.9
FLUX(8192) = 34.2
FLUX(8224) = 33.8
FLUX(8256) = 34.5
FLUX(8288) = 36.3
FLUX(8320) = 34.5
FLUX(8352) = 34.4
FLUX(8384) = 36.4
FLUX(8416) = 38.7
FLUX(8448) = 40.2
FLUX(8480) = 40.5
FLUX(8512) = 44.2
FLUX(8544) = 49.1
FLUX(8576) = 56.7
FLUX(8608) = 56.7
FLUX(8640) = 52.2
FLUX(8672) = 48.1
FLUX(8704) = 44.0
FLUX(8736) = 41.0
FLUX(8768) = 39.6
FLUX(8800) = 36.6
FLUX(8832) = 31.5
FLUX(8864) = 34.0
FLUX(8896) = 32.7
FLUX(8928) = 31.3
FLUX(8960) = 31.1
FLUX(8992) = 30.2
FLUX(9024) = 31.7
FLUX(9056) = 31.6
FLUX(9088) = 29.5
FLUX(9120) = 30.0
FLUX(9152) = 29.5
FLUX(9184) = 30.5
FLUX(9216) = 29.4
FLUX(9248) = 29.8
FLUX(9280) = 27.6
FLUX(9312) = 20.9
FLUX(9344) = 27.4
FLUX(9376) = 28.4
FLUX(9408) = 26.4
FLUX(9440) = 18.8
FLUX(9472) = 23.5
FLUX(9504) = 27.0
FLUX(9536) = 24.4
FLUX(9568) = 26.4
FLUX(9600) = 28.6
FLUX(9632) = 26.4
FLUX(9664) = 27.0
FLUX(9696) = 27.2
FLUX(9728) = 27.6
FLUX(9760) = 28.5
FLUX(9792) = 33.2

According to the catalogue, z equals 2.071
